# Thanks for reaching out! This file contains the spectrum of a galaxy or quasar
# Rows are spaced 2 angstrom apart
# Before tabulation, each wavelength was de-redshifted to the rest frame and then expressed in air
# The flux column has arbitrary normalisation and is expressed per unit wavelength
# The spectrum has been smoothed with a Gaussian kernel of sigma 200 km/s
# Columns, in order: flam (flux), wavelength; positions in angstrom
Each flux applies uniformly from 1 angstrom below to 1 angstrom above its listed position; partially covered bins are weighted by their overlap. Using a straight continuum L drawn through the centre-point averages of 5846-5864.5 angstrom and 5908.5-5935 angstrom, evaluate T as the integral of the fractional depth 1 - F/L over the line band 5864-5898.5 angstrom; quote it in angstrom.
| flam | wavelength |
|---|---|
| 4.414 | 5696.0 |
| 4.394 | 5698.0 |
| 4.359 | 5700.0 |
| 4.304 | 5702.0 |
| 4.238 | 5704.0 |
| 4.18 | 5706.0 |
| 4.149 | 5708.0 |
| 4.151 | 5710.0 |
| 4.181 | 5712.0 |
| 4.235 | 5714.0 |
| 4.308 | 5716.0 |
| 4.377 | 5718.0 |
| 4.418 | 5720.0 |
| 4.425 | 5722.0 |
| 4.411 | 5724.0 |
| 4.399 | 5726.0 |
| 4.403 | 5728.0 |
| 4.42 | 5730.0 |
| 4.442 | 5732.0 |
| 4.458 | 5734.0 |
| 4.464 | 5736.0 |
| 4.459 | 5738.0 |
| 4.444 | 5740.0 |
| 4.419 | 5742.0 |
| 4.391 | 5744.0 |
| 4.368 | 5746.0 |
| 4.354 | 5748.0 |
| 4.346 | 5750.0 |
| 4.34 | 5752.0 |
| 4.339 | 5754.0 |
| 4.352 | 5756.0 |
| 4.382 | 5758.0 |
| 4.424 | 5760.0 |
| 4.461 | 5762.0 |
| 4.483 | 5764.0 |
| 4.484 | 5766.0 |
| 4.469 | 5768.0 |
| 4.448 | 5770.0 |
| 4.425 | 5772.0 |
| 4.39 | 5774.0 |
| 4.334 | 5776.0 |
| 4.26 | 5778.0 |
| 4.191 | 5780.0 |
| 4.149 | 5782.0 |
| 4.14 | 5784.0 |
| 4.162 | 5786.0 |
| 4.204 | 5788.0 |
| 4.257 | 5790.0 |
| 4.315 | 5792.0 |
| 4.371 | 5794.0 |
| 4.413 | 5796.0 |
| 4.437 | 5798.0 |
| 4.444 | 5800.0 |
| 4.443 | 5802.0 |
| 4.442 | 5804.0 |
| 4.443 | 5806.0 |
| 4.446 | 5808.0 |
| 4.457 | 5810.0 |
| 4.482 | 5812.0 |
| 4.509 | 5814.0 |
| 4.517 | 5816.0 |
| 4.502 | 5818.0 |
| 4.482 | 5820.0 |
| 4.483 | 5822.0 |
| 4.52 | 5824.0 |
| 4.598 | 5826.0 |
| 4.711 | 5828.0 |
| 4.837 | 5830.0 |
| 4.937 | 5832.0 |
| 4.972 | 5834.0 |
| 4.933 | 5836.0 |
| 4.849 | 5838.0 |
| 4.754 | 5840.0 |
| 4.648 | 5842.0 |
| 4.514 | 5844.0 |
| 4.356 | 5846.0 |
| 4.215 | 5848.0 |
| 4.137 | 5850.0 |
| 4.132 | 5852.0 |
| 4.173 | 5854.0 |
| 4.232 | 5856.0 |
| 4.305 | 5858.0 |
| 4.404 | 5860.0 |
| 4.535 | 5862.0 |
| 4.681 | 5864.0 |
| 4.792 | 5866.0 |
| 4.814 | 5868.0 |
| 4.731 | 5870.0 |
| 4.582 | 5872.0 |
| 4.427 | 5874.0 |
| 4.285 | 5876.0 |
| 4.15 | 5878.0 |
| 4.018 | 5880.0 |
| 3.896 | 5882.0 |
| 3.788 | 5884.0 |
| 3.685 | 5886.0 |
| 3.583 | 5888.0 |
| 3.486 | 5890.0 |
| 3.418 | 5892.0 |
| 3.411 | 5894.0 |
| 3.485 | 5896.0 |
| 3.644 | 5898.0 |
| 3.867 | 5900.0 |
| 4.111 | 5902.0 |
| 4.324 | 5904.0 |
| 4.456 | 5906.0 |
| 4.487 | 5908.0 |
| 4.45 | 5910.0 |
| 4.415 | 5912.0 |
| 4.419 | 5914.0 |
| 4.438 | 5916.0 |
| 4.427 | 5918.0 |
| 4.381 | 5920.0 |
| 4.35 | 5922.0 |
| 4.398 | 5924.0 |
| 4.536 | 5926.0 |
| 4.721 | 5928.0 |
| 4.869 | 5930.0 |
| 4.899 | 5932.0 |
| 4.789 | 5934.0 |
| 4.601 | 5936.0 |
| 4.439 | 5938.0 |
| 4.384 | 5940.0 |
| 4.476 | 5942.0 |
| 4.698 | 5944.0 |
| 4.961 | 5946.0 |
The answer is 2.81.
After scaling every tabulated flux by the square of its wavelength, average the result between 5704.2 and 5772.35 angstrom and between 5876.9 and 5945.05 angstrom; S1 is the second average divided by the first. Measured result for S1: 1.02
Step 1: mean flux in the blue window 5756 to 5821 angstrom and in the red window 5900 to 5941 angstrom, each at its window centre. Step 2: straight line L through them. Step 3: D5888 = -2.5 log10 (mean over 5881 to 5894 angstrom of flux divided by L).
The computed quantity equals 0.22 mag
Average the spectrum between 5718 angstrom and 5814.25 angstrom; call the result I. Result 4.38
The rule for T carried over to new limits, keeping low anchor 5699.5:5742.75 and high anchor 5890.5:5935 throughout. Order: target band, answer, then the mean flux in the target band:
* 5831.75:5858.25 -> -1.3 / 4.5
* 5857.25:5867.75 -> -0.7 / 4.57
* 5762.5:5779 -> -0.3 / 4.41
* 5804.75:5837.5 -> -2.3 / 4.62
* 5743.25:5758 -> -0.1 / 4.36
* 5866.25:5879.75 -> -0.6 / 4.49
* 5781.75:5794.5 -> 0.3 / 4.23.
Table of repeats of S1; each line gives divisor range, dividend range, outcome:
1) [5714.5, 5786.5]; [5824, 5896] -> 1.03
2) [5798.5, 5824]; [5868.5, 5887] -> 0.96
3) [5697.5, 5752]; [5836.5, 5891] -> 1.04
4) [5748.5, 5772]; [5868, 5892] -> 0.96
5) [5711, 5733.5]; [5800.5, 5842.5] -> 1.09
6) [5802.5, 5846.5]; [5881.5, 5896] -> 0.80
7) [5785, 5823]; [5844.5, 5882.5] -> 1.01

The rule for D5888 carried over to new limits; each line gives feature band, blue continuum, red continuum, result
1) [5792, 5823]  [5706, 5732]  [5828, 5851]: 0.03 mag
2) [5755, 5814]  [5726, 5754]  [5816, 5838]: 0.04 mag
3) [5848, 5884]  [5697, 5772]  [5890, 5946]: 0.00 mag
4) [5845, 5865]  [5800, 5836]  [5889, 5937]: 0.03 mag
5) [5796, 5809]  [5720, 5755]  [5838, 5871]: 0.00 mag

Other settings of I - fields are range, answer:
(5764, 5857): 4.45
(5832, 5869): 4.54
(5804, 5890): 4.43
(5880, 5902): 3.67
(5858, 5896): 4.14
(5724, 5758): 4.4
